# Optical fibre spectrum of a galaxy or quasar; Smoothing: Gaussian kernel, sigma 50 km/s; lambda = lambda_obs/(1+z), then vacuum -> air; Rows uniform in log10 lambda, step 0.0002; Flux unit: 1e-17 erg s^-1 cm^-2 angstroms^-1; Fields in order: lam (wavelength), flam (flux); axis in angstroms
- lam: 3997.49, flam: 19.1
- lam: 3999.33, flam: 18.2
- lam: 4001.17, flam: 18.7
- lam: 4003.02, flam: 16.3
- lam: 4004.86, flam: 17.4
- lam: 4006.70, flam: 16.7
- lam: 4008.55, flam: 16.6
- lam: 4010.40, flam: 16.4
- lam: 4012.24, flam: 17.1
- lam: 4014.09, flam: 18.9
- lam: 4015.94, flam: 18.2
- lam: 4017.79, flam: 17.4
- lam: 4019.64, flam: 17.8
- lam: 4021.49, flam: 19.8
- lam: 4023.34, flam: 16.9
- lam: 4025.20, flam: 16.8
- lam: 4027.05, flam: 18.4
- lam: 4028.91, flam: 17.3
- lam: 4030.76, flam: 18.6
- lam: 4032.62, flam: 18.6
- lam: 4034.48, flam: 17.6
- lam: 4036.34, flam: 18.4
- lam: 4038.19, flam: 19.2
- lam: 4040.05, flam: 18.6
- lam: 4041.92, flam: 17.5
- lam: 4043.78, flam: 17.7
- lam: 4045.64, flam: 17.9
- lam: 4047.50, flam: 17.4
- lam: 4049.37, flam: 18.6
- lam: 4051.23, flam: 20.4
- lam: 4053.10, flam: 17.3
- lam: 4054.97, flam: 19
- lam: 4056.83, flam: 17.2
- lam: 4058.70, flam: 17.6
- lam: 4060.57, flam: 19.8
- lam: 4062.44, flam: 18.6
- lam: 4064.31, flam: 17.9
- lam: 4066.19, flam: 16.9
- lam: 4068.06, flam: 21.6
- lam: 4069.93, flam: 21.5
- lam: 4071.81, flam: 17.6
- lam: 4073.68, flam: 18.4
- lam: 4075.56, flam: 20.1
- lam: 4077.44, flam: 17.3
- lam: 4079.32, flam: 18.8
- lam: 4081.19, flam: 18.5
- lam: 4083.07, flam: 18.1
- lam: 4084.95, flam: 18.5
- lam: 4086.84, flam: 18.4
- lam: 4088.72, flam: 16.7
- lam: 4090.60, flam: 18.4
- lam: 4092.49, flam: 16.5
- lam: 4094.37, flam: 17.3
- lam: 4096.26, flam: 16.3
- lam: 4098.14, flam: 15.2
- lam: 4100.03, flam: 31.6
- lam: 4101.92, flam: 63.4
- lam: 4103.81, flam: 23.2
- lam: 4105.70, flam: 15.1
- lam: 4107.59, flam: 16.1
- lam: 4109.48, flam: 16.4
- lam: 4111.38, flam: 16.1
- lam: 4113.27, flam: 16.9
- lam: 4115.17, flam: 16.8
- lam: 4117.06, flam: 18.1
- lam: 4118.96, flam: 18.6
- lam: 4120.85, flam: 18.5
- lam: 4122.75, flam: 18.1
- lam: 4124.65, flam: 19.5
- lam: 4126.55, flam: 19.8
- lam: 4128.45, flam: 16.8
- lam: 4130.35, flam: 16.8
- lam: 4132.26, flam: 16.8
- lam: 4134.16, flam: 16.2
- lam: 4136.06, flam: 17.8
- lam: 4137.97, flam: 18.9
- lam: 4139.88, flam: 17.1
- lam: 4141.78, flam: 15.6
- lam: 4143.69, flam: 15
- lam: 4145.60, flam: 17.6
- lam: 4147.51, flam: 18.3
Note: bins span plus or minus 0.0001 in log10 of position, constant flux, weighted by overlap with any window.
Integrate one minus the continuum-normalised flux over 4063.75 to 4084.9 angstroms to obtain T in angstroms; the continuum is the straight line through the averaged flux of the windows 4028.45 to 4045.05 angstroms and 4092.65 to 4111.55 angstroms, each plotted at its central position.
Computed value 2.21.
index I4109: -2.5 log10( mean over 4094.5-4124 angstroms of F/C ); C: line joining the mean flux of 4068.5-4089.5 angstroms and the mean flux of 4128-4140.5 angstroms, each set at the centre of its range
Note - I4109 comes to -0.19 mag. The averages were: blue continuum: 18.6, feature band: 21.2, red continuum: 17.2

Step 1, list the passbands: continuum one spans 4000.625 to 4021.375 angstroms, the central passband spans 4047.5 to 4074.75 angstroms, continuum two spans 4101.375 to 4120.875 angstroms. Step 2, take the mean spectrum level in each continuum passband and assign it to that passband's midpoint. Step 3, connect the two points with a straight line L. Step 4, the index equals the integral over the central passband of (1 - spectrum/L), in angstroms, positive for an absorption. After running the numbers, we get 0.8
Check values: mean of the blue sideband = 17.5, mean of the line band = 18.7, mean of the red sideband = 21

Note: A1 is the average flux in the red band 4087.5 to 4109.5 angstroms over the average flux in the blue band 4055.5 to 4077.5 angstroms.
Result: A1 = 1.19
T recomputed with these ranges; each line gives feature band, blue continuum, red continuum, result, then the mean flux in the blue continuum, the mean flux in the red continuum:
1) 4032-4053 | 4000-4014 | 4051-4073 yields -0.2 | 17.2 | 18.7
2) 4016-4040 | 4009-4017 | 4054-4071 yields -0.1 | 17.6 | 18.9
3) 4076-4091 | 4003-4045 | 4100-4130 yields 1.4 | 17.8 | 21.2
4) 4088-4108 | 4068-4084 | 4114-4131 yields -4.8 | 19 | 18.1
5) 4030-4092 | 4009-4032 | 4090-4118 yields 3.1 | 17.8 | 21.2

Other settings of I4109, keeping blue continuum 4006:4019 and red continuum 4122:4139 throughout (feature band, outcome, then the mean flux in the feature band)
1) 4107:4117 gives 0.07 mag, 16.6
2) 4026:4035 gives -0.04 mag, 18.1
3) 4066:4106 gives -0.19 mag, 21.1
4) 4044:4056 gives -0.05 mag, 18.4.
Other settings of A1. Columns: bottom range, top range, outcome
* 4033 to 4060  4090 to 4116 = 1.18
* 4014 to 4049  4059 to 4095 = 1.02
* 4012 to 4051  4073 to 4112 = 1.14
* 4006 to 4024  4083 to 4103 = 1.31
